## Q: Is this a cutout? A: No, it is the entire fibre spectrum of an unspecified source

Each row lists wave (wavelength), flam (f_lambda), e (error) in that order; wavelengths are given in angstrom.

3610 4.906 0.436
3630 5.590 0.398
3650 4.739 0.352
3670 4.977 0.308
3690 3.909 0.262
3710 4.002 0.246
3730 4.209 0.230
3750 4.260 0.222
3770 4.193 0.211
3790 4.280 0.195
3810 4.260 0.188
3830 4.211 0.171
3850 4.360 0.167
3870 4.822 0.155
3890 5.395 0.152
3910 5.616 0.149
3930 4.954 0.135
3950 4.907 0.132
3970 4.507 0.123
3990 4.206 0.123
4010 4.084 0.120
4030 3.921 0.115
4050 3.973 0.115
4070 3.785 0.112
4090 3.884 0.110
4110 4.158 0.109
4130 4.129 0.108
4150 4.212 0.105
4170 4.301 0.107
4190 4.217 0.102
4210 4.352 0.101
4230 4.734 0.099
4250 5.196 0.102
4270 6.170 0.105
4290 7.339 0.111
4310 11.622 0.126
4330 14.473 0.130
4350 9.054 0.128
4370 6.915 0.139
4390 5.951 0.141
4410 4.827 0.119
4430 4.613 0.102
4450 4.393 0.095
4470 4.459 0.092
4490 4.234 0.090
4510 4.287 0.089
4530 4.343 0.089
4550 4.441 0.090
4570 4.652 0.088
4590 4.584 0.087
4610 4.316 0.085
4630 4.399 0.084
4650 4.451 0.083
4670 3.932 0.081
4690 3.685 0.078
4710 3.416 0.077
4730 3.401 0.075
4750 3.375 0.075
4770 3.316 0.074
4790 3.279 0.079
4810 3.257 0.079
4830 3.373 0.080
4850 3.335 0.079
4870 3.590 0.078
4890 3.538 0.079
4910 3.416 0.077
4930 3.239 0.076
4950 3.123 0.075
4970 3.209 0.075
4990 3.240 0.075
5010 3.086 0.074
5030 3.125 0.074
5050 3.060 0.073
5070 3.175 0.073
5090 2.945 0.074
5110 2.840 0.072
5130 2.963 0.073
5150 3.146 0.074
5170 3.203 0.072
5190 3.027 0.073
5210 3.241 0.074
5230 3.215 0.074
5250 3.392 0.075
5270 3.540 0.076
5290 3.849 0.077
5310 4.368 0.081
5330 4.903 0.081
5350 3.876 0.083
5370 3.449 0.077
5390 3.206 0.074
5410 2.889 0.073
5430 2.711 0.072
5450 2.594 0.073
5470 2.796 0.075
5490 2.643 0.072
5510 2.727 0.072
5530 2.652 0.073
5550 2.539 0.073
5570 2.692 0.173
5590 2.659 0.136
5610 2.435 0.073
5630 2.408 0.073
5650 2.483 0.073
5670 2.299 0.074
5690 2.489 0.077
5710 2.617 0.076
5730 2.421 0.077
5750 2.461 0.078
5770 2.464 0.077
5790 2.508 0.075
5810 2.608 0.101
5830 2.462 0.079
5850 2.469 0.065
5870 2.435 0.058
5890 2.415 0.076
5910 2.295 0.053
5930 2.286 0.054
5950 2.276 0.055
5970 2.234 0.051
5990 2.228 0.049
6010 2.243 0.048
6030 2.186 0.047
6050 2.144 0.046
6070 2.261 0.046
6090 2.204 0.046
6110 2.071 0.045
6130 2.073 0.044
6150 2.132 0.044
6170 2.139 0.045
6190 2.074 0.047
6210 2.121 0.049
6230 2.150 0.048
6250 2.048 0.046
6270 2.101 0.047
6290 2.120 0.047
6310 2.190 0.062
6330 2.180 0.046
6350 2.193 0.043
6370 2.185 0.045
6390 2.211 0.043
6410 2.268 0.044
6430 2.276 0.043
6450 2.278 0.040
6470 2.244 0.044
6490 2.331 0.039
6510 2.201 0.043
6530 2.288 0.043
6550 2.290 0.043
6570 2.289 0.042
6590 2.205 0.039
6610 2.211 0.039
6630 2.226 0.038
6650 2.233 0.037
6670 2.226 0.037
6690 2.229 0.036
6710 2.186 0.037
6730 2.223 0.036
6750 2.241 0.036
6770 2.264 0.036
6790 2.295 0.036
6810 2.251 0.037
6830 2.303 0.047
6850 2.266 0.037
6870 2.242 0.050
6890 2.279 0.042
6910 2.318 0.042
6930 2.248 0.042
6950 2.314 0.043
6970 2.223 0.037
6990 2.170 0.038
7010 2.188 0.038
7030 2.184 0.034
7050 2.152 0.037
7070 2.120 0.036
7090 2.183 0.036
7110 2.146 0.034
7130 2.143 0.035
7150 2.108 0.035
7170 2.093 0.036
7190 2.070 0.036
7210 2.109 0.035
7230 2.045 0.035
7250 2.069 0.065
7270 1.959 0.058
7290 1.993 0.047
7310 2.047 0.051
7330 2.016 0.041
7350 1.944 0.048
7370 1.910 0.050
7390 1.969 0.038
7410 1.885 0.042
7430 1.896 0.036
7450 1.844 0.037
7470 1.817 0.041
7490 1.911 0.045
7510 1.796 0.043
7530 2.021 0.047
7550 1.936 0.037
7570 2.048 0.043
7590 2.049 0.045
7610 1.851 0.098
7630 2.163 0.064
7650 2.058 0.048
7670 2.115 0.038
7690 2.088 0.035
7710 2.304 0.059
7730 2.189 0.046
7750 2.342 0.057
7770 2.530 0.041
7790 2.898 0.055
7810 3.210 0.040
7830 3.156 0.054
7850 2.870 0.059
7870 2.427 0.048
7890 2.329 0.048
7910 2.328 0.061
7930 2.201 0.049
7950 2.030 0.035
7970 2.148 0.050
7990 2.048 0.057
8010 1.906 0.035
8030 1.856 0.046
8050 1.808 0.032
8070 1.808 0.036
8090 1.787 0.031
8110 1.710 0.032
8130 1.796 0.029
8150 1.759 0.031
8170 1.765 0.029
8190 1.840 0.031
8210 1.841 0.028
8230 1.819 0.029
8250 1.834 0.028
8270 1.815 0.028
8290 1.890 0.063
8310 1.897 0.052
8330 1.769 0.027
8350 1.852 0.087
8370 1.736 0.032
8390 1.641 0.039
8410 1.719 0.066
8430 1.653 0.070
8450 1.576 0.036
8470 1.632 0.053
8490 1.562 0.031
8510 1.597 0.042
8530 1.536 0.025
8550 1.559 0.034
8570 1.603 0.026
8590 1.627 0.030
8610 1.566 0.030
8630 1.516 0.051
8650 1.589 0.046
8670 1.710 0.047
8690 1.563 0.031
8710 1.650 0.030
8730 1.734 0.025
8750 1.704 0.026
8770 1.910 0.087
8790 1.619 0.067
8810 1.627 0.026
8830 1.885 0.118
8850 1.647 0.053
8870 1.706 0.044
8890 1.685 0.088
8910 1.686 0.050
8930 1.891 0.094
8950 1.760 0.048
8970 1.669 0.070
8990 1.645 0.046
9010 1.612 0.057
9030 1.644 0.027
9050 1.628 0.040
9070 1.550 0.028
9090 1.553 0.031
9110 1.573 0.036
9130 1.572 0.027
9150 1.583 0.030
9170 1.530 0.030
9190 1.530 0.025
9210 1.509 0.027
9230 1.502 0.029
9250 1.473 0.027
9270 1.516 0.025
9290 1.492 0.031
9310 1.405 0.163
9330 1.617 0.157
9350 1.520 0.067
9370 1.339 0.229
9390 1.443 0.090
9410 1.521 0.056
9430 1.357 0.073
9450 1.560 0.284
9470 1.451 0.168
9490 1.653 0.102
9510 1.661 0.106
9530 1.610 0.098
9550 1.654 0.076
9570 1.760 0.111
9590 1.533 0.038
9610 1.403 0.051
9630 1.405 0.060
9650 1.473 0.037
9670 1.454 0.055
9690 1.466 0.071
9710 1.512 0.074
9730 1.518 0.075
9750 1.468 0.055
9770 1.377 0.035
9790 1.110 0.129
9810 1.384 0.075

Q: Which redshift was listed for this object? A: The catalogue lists 1.794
